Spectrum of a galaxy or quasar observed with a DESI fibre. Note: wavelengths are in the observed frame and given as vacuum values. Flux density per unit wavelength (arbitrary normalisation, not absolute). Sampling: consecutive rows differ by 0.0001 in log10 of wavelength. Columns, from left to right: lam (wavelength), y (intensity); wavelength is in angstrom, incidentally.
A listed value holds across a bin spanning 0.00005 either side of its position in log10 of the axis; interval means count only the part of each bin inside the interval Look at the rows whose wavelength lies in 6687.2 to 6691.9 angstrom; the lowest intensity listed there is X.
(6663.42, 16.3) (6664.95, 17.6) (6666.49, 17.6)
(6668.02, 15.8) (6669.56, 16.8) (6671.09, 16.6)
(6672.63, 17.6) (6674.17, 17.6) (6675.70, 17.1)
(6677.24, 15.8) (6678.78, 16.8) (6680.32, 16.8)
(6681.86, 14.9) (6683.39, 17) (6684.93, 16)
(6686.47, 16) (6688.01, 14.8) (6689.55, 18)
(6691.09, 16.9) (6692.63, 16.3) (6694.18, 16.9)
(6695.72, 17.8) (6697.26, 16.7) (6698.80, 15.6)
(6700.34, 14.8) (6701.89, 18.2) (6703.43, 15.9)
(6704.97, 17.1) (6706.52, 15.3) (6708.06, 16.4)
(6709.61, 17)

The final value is 14.8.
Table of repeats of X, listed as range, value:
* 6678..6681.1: 16.8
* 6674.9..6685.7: 14.9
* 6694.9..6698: 16.7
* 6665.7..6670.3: 15.8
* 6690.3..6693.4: 16.3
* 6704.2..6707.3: 15.3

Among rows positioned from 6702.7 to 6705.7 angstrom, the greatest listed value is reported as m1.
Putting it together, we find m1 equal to 17.1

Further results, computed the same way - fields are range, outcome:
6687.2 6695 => 18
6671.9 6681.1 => 17.6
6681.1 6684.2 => 17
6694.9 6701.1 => 17.8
